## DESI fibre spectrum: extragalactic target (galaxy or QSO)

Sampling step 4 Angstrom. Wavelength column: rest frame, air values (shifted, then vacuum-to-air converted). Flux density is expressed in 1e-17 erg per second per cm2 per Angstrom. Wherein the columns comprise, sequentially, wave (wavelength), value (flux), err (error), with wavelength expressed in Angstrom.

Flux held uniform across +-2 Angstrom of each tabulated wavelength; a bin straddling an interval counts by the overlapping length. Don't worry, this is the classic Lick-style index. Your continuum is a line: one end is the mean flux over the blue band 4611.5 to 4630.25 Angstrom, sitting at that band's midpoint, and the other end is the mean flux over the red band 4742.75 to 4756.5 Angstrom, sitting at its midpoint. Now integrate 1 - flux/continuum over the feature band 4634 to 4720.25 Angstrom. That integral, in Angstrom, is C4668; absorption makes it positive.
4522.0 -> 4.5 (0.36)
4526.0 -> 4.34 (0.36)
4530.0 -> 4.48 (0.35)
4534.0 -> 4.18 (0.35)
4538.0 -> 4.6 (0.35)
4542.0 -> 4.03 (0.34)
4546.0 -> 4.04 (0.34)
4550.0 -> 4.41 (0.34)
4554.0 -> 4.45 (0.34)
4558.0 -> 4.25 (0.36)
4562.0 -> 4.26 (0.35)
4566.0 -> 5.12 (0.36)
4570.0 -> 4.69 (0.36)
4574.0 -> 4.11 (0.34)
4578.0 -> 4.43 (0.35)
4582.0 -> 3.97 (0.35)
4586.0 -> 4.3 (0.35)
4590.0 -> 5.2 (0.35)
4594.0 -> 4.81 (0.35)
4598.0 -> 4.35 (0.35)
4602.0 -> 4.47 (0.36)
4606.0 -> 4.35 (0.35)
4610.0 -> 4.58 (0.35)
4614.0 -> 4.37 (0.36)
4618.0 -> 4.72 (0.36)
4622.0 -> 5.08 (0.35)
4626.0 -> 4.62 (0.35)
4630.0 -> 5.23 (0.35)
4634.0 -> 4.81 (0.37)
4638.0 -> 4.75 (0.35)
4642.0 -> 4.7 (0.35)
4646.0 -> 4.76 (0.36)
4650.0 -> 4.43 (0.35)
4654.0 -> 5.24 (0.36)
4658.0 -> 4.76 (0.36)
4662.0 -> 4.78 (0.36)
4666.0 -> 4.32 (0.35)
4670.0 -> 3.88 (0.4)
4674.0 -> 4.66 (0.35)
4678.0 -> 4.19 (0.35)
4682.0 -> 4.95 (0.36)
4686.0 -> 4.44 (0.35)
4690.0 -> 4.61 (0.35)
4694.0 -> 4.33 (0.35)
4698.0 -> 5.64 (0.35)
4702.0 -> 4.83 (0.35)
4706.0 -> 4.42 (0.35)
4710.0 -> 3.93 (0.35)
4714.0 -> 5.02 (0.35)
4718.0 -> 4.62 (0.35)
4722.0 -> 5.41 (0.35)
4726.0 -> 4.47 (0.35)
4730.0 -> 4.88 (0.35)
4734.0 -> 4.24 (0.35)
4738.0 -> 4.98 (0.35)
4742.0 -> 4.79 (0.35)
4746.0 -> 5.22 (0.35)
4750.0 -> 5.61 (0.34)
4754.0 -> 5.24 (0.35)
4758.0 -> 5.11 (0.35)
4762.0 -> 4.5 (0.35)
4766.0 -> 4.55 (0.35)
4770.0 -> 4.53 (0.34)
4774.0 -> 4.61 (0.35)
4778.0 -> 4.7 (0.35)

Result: 6.1 Angstrom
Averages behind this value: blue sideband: 4.76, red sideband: 5.3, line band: 4.64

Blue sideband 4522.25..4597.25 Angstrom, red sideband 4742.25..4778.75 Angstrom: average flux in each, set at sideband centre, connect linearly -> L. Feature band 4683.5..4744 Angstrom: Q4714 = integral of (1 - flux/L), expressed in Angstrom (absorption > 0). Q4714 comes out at 1.0 Angstrom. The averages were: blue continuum 4.43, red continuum 4.9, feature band 4.71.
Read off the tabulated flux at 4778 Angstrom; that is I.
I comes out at 4.7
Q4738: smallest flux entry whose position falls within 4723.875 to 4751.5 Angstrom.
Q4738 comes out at 4.24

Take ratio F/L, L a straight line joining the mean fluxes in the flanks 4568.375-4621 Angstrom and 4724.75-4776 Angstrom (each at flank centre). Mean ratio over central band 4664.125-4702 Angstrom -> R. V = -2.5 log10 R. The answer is 0.03 mag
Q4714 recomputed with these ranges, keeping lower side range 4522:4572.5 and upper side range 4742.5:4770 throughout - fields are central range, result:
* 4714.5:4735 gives 0.5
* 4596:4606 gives 0.3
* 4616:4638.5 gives -1.2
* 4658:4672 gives 1.0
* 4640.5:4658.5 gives -0.3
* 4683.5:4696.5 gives 0.8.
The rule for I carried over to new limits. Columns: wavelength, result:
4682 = 4.95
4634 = 4.81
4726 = 4.47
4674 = 4.66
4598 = 4.35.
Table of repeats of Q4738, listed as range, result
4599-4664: 4.35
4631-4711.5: 3.88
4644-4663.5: 4.43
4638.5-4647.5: 4.7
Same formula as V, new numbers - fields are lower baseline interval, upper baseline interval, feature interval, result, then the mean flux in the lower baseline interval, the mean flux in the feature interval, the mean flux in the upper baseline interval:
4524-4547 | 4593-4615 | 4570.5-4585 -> 0.043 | 4.29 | 4.23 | 4.48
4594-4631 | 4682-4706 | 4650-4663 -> -0.037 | 4.63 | 4.86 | 4.76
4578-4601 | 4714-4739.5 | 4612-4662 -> -0.042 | 4.52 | 4.79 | 4.78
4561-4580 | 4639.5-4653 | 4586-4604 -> -0.019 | 4.54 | 4.66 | 4.68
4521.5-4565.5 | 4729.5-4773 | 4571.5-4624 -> -0.009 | 4.34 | 4.52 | 4.87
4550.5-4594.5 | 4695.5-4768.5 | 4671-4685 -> 0.046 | 4.49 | 4.54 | 4.85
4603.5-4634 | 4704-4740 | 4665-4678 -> 0.101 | 4.71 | 4.27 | 4.66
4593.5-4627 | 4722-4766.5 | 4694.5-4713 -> 0.027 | 4.58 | 4.69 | 4.91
